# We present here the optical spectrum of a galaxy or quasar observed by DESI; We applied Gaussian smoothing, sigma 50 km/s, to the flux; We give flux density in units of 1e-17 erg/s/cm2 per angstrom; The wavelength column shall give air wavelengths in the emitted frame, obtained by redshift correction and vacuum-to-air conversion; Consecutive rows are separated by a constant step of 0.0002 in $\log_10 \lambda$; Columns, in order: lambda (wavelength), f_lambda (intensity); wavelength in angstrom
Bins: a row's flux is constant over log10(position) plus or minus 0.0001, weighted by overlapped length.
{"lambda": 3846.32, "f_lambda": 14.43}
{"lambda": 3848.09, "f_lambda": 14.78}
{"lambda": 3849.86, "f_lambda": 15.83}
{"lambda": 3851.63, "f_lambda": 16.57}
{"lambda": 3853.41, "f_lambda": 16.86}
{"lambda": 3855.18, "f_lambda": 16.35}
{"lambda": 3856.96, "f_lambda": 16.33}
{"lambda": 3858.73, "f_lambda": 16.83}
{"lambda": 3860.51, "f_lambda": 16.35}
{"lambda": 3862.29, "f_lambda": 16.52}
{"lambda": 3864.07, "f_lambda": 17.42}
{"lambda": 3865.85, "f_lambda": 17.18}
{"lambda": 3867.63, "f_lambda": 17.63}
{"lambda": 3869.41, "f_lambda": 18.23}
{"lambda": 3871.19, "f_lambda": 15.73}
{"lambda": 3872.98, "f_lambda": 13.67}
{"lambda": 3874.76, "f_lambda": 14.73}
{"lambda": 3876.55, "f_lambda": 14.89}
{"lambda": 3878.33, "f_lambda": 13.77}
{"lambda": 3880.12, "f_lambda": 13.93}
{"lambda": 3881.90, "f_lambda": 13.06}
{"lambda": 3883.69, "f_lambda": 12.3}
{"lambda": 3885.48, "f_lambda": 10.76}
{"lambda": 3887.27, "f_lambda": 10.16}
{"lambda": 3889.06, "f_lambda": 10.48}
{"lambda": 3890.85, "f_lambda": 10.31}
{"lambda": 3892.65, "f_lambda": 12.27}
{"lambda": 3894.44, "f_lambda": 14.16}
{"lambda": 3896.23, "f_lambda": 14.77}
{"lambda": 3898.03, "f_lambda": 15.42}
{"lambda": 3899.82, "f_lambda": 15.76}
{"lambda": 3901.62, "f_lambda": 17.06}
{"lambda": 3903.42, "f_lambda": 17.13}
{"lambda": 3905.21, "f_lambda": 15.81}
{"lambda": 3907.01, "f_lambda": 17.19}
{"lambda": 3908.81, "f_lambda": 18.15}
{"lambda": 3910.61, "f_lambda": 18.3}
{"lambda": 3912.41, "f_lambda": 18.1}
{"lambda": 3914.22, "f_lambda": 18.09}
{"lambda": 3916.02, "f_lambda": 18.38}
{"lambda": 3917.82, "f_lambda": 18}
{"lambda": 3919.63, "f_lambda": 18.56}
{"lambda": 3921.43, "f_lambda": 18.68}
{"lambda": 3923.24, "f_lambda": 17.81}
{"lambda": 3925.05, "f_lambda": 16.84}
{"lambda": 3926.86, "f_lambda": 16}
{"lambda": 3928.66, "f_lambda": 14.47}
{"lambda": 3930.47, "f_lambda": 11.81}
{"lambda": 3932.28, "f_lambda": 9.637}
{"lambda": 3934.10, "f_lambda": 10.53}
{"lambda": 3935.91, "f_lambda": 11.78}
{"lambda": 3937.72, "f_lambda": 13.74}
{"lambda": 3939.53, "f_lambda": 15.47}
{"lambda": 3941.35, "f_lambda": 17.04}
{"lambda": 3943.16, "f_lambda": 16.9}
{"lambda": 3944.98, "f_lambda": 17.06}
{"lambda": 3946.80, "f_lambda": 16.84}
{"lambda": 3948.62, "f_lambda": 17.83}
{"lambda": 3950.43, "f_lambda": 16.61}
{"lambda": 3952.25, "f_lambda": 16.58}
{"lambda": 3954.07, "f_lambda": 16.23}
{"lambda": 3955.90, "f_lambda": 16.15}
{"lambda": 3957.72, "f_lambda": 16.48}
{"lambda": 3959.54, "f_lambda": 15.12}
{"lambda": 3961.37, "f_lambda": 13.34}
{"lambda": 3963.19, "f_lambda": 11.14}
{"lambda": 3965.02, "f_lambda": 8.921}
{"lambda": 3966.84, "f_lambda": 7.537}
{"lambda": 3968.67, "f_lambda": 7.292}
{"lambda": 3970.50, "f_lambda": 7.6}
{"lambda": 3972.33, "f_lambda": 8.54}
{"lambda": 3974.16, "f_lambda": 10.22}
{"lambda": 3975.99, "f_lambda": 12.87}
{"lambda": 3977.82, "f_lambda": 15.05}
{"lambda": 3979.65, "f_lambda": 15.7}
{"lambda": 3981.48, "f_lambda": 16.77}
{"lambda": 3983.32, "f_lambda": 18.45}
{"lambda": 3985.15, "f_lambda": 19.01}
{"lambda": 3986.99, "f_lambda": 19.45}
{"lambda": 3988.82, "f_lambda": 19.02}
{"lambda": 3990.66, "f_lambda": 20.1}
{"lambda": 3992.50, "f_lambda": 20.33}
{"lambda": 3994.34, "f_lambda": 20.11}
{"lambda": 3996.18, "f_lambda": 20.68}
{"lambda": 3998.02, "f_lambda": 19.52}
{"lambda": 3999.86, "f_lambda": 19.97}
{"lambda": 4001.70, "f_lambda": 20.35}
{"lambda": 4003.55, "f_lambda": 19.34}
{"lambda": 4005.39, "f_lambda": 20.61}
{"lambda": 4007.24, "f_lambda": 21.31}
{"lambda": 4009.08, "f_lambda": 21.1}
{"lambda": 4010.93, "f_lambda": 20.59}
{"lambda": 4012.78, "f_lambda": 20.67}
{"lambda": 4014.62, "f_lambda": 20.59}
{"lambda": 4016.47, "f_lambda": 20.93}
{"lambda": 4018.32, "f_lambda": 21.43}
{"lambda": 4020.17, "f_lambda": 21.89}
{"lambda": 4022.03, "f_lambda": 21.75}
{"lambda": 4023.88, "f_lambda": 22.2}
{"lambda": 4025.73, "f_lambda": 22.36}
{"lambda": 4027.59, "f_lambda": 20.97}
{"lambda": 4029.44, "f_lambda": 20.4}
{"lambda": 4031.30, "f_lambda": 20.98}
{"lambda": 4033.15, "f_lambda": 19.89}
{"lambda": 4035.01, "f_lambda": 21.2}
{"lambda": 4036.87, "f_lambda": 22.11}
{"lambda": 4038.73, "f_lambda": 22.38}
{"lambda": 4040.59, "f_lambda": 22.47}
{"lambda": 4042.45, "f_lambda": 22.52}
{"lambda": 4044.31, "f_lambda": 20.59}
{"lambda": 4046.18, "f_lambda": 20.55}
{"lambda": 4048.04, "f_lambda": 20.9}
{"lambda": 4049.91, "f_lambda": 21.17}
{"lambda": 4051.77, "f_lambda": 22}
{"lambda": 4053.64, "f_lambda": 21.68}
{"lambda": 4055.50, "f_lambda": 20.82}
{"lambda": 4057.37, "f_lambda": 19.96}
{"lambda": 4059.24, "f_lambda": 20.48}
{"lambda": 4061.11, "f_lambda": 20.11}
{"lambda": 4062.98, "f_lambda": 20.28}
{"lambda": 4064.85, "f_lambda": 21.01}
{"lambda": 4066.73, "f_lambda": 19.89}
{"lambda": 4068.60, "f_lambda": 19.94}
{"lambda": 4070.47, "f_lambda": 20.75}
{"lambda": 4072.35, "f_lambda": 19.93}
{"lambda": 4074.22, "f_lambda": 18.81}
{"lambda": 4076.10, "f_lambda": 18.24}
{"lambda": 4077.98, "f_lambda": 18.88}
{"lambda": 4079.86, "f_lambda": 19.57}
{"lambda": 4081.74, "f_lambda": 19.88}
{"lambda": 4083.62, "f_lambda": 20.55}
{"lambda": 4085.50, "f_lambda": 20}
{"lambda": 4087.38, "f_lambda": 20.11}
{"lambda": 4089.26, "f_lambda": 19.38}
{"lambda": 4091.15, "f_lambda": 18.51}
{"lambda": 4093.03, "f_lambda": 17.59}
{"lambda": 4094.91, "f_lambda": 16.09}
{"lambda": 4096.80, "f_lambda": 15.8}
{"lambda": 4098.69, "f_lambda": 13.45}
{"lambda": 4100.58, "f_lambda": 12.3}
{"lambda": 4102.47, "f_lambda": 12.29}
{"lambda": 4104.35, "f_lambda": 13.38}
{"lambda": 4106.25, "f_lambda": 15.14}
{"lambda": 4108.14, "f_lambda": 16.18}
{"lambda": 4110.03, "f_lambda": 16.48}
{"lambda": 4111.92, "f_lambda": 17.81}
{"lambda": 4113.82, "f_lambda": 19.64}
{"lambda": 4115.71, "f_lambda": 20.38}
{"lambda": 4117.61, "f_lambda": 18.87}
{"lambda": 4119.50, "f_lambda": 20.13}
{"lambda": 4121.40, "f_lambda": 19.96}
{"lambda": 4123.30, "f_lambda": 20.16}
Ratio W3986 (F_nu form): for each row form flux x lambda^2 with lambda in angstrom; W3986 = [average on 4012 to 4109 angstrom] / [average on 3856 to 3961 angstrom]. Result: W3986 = 1.37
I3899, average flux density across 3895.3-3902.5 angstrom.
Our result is 15.7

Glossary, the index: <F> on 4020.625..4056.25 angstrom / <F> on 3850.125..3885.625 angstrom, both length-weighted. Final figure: 1.4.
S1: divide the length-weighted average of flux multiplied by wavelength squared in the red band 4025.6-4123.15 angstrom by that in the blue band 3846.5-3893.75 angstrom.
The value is 1.45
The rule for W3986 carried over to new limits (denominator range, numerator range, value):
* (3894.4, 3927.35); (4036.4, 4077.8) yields 1.30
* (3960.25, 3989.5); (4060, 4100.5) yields 1.51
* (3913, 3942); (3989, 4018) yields 1.37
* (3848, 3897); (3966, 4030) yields 1.32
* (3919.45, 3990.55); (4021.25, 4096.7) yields 1.47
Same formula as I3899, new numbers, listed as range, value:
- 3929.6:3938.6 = 11.5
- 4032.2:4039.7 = 21.4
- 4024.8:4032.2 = 21.2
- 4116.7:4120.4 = 19.5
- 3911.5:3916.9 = 18.2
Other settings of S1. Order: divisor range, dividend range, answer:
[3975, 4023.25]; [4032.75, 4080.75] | 1.09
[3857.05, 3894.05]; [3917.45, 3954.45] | 1.12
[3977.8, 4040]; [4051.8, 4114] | 0.94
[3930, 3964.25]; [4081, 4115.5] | 1.24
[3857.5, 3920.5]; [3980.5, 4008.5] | 1.34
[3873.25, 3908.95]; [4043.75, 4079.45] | 1.58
